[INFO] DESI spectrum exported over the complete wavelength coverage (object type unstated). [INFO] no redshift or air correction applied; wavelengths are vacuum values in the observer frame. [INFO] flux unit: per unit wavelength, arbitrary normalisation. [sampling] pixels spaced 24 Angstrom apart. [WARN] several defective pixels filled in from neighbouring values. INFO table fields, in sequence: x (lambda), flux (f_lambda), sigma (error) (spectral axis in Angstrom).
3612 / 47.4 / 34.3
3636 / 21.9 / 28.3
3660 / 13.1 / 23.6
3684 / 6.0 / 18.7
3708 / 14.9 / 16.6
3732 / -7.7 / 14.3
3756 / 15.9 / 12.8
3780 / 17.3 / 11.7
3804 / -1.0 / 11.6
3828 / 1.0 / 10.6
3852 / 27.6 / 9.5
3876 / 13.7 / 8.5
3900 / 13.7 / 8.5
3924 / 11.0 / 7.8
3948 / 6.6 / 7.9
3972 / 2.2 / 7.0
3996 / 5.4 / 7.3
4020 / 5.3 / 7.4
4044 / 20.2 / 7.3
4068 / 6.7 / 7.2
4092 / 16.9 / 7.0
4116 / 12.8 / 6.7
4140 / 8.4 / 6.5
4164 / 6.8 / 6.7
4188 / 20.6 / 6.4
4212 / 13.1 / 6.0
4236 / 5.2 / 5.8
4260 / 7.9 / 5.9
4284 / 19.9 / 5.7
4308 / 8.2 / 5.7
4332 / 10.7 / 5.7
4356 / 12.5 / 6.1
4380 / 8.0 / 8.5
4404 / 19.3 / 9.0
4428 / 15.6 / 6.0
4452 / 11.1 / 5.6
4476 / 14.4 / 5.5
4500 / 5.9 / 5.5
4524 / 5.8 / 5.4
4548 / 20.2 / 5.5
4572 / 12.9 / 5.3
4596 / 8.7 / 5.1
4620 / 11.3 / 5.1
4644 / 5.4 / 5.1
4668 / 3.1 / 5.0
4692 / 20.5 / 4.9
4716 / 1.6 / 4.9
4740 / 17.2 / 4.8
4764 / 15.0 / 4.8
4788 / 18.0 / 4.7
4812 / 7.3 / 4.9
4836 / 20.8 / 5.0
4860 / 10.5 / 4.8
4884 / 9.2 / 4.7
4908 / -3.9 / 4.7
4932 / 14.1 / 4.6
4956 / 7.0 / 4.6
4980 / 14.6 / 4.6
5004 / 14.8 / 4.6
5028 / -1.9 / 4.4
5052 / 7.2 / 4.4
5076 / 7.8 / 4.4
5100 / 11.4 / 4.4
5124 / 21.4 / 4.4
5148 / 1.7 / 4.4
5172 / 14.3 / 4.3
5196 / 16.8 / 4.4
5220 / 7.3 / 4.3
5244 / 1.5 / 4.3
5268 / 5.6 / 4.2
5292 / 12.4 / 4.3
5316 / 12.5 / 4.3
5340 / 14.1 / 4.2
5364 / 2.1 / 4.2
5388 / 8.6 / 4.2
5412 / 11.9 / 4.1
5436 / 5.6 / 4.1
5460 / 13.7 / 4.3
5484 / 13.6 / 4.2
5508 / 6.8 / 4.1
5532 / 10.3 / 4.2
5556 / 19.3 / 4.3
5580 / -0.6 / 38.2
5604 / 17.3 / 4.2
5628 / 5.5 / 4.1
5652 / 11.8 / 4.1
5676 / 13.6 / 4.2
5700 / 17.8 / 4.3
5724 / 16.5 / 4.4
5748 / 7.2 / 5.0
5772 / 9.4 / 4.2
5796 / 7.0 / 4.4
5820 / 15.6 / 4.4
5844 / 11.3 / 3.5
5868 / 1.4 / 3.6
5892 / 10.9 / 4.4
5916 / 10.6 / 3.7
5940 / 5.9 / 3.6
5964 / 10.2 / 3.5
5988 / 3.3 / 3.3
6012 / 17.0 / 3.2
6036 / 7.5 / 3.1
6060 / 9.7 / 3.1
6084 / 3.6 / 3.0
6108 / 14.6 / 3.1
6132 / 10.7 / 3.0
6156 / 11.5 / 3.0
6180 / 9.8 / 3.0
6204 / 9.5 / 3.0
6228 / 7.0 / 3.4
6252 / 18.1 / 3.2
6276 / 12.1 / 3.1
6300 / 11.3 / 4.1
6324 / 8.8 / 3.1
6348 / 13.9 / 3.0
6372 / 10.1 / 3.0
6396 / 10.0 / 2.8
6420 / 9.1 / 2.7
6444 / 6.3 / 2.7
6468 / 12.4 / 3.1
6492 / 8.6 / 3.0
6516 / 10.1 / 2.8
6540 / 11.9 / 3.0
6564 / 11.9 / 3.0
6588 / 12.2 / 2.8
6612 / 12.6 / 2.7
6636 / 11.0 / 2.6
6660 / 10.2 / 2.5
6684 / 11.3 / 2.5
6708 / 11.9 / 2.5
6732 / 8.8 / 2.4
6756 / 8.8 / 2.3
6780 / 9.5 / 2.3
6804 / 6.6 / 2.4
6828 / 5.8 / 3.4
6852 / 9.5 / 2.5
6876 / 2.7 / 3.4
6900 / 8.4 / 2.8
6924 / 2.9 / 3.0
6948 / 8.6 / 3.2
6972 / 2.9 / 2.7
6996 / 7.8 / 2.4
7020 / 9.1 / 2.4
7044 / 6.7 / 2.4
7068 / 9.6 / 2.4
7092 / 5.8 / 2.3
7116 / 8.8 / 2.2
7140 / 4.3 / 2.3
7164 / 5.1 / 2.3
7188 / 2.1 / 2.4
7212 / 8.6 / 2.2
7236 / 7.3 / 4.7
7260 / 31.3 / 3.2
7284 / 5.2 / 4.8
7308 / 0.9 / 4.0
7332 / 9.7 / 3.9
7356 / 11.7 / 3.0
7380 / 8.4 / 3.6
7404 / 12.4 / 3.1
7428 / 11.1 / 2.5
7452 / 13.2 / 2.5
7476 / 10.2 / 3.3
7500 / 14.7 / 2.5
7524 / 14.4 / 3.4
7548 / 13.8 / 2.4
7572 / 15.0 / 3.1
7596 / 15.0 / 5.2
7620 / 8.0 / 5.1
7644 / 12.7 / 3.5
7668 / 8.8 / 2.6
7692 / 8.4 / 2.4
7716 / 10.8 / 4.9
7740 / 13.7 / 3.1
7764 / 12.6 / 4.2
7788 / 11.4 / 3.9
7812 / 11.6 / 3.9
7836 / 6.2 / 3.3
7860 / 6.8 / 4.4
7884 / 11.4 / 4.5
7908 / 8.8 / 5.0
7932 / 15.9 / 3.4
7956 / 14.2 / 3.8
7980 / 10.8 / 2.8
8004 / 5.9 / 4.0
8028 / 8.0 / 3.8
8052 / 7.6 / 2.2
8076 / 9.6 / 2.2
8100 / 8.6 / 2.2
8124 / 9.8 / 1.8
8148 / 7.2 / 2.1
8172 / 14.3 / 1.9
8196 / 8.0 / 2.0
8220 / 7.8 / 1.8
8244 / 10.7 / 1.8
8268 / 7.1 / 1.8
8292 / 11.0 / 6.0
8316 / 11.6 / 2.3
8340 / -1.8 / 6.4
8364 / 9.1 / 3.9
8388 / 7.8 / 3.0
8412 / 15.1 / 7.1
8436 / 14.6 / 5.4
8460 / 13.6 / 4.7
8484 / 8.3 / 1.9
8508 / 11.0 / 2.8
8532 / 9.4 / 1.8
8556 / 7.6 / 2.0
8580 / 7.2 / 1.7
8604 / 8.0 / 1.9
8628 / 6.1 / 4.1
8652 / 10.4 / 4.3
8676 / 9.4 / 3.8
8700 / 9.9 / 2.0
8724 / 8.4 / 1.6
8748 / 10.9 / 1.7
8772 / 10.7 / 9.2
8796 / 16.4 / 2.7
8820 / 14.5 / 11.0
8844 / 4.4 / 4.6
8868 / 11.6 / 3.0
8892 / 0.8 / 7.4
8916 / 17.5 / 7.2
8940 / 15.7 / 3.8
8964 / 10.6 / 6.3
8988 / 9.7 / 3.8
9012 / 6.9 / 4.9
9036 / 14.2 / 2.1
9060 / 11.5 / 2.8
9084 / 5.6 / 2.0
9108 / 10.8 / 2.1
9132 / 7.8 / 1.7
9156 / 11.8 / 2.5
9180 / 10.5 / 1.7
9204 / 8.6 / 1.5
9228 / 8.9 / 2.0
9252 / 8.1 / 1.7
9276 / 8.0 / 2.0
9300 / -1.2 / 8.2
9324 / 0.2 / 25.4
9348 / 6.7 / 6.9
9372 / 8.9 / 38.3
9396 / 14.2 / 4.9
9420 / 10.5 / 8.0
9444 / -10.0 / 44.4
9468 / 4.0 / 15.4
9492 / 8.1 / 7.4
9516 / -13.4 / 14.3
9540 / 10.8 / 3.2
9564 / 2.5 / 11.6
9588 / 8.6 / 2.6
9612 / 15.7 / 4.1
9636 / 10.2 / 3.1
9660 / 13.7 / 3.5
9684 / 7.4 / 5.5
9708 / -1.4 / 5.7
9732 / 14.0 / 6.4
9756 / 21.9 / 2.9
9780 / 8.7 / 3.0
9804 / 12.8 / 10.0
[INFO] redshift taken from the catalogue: 0.95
